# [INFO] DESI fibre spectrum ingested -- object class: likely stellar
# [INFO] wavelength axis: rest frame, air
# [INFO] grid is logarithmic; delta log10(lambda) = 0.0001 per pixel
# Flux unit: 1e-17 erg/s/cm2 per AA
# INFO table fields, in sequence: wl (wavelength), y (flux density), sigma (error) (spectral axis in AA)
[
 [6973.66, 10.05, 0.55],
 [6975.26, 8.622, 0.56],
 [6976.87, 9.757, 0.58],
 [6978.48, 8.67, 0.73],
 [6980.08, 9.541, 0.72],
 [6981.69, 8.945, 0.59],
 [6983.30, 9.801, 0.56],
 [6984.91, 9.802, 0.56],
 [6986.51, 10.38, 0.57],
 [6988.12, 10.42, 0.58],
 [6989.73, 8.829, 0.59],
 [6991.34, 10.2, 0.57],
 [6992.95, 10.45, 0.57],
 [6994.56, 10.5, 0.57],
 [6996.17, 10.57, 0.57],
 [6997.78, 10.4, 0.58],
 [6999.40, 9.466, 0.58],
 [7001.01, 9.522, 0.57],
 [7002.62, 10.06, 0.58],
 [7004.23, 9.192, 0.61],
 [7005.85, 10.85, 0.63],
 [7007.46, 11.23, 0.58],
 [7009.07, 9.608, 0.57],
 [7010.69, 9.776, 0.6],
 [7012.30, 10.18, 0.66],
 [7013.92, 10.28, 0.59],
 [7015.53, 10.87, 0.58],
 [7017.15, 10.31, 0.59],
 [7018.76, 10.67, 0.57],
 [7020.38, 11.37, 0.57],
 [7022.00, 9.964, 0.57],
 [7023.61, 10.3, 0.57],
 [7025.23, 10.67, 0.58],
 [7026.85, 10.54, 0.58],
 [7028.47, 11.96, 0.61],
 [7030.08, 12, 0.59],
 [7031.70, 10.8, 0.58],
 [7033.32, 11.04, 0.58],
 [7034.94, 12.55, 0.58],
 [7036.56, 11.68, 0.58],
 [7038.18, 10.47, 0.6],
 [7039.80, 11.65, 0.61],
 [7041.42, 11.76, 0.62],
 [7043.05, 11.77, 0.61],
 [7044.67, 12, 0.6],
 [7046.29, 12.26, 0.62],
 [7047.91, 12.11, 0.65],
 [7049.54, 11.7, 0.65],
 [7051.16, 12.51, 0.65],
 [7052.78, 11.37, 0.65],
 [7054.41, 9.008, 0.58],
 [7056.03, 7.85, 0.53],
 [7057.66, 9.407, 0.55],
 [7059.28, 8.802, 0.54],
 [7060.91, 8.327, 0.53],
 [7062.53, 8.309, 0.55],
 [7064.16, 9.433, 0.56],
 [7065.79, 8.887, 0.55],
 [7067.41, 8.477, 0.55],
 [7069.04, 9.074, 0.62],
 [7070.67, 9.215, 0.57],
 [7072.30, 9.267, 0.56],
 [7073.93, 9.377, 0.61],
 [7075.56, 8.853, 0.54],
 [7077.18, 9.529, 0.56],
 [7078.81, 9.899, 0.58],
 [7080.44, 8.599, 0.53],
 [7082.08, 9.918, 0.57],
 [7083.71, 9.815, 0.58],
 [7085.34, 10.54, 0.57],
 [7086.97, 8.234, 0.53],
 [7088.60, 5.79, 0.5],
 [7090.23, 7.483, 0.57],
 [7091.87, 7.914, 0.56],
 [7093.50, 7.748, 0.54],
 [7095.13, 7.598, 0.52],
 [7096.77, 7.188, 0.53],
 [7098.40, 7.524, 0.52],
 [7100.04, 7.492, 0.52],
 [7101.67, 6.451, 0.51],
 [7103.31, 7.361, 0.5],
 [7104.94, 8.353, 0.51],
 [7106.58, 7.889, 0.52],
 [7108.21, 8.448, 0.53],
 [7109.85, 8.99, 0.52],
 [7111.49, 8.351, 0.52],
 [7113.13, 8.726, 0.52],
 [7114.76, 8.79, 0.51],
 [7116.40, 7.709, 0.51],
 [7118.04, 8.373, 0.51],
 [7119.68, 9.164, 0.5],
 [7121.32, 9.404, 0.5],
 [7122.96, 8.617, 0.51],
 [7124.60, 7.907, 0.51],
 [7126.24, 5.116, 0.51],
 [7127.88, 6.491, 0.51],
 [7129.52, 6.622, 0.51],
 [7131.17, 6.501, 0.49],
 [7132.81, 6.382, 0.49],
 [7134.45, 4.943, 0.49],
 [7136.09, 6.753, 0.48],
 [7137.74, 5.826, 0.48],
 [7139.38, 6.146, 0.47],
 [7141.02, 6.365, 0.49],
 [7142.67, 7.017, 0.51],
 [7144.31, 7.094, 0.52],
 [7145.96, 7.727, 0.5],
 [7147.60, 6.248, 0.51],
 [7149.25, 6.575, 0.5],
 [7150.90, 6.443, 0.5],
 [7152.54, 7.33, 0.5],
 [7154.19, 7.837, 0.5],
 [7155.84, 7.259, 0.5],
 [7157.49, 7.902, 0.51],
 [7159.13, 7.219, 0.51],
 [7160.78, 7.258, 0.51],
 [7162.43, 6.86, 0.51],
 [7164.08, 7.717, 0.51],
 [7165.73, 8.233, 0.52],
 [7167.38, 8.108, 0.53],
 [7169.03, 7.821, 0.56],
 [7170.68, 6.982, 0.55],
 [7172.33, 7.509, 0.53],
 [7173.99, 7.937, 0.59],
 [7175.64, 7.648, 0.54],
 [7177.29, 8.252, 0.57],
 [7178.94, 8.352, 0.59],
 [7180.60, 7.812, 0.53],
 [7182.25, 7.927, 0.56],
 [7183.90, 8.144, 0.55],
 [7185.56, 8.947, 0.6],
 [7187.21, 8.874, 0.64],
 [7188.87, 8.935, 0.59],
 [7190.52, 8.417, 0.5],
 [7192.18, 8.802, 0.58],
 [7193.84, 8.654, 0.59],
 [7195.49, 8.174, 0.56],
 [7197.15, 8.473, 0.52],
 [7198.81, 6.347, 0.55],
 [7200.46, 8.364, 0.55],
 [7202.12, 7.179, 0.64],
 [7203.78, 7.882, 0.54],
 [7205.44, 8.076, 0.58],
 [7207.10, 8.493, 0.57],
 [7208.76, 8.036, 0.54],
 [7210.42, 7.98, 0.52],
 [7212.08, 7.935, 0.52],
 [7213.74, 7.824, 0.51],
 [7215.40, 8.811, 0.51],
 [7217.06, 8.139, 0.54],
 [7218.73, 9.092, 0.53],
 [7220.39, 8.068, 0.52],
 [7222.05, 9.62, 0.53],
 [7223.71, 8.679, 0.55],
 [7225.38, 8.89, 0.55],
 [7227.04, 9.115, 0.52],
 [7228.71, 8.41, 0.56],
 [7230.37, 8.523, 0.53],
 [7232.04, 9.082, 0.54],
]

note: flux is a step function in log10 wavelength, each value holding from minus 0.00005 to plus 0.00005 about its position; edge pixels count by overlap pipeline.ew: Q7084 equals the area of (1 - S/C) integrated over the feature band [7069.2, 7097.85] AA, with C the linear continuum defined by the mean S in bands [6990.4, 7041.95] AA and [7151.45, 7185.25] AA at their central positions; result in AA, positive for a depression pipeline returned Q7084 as 2.2 AA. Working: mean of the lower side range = 10.6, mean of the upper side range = 7.71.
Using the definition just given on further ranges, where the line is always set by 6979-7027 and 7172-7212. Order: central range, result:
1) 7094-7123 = 2.9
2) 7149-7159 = 1.5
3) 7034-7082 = -2.8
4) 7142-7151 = 1.8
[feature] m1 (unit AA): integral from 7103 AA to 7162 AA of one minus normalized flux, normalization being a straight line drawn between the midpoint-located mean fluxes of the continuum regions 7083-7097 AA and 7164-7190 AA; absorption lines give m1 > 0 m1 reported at 5.2 AA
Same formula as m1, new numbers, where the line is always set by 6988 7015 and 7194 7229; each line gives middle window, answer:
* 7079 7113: 4.2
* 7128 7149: 5.7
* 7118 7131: 2.0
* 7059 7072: 1.0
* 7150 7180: 3.7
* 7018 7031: -1.4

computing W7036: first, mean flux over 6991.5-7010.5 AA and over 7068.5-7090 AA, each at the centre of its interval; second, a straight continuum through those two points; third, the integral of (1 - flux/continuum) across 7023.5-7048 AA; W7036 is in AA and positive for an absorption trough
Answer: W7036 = -4.6 AA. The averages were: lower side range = 10.2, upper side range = 9.04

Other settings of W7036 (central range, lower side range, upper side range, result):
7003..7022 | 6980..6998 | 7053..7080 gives -1.31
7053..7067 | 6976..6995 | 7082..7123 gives -0.15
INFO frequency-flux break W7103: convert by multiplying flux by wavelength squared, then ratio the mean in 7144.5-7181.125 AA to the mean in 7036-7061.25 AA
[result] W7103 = 0.7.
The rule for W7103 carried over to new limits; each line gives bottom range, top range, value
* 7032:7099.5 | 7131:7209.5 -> 0.81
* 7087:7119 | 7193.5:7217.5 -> 1.05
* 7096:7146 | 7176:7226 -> 1.15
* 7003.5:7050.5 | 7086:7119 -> 0.73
